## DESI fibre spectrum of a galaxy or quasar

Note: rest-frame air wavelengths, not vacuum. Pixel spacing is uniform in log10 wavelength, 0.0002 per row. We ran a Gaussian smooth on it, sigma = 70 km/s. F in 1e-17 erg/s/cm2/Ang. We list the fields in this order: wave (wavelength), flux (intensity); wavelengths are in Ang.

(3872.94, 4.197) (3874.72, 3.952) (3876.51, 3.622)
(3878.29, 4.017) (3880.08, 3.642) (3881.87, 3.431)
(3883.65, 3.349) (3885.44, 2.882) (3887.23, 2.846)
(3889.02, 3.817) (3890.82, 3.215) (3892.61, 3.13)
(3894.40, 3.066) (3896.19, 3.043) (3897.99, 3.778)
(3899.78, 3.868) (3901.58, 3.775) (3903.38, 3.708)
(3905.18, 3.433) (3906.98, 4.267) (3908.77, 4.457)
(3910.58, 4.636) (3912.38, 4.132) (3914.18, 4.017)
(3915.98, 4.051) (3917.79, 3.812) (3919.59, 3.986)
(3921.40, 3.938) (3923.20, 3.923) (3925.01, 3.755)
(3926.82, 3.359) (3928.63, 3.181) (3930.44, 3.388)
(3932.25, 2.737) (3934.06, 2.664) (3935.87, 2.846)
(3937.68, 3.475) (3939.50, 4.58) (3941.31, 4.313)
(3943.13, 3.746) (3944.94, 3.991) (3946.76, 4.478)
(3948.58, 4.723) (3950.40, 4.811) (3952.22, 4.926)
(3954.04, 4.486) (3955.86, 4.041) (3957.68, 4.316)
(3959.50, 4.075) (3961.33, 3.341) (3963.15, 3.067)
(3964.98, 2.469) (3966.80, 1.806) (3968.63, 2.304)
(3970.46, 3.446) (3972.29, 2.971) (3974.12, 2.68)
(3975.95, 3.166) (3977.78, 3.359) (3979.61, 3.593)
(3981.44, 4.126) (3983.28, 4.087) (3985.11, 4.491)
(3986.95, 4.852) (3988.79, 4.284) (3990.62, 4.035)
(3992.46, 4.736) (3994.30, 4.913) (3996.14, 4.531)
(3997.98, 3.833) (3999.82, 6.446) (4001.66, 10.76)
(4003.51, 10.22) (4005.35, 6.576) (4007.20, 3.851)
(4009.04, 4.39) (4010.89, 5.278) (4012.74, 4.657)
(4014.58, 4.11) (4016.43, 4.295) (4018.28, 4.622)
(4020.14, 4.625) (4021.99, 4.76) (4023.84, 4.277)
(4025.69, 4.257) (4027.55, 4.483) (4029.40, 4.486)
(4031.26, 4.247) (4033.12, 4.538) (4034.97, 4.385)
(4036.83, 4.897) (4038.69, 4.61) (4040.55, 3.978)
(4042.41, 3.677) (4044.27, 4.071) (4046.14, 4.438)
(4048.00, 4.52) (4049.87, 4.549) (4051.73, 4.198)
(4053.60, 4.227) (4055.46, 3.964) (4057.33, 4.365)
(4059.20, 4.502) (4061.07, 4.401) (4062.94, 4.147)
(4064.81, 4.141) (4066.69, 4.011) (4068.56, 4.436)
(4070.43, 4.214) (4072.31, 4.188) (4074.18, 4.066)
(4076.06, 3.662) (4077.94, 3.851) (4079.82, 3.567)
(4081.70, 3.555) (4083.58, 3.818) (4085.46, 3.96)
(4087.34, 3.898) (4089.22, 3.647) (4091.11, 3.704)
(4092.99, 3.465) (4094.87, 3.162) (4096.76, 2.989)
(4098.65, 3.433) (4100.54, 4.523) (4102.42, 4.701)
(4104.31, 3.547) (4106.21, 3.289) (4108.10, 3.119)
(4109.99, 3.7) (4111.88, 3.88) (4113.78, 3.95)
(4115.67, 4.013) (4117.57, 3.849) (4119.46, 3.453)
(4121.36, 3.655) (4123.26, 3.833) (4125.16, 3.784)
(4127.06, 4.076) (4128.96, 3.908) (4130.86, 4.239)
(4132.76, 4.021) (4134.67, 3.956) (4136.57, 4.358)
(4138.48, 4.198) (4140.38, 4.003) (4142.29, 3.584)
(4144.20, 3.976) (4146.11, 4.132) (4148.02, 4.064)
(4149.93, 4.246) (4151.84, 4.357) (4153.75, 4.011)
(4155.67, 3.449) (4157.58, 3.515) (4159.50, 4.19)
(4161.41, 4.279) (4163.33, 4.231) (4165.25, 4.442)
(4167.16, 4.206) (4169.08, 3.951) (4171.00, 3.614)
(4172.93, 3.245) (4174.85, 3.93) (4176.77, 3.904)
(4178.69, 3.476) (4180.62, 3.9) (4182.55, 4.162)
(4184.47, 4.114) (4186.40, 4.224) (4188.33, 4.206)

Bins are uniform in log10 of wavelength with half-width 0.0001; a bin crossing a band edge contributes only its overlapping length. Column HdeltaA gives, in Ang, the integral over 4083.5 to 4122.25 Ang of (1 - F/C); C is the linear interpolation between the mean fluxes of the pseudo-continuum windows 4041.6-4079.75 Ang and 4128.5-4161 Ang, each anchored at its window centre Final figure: 3.7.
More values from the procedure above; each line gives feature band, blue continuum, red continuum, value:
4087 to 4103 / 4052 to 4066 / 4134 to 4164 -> 1.8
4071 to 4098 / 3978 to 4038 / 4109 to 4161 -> 4.0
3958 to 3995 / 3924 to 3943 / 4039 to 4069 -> 1.4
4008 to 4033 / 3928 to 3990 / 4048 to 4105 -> -4.3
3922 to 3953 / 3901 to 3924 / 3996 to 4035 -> 3.6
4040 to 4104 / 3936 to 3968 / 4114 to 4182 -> -1.2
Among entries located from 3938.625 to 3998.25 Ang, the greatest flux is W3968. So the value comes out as 4.926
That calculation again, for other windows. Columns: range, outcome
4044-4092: 4.549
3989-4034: 10.76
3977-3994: 4.852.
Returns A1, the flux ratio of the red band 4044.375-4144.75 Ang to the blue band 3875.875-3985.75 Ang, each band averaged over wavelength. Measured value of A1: 1.1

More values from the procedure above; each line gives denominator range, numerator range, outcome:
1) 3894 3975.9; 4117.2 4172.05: 1.08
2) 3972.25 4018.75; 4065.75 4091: 0.81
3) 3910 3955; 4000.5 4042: 1.30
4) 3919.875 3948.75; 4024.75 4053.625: 1.18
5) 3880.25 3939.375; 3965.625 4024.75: 1.28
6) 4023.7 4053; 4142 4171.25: 0.93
